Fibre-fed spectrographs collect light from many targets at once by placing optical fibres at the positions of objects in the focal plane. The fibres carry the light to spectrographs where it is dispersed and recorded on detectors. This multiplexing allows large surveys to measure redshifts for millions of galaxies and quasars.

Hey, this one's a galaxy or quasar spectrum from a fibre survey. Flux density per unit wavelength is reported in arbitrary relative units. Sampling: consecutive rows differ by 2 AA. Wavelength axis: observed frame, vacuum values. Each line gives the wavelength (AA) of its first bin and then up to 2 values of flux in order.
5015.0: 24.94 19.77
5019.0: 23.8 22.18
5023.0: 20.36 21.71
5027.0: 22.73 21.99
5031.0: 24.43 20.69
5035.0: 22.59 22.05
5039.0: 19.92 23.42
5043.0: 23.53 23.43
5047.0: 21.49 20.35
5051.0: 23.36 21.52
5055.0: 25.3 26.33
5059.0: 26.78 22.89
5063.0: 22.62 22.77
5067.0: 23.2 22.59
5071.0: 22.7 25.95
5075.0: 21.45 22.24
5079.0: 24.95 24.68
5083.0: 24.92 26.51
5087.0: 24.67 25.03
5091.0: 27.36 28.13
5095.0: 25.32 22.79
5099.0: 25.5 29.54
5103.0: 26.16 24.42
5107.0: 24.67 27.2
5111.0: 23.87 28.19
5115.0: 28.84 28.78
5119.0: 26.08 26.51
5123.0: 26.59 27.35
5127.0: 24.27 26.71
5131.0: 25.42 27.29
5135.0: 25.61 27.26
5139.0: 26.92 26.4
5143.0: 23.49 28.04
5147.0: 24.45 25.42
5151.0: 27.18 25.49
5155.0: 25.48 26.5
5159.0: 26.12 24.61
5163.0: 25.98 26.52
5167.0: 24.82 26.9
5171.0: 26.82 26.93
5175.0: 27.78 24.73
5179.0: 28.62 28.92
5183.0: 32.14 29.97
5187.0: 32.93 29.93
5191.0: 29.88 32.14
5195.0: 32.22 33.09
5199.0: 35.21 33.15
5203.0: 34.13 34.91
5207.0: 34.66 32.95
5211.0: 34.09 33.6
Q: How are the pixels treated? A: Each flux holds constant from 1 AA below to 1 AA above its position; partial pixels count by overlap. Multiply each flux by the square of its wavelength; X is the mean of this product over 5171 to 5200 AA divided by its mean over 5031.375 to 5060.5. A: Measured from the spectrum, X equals 1.4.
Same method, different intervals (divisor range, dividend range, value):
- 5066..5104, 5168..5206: 1.28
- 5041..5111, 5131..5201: 1.18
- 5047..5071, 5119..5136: 1.15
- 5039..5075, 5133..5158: 1.16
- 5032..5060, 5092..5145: 1.18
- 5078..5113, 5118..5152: 1.03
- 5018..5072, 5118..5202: 1.27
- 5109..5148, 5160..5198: 1.11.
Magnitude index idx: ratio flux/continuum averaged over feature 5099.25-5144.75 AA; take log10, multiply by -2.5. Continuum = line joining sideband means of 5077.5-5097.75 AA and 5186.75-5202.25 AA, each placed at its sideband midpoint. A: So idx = 0.046 mag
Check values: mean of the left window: 25.4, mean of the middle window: 26.4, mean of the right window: 32.3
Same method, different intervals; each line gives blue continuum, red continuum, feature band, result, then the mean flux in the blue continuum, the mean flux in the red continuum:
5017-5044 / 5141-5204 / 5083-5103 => -0.05 mag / 22.2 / 28.3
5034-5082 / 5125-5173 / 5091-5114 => -0.06 mag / 23.2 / 26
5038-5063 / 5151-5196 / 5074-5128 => -0.03 mag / 23.2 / 28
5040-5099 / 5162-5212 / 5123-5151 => 0.06 mag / 24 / 30.4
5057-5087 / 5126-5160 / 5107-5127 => -0.06 mag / 24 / 26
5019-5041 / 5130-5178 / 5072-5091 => -0.04 mag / 22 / 26.1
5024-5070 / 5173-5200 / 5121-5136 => 0.04 mag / 22.9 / 30.4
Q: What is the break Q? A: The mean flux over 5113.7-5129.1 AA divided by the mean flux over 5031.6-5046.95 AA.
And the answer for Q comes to 1.21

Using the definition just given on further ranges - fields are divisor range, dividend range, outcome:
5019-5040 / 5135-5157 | 1.18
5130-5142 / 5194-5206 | 1.28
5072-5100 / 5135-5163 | 1.04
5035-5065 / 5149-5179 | 1.14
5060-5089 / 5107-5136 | 1.12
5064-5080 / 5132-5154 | 1.13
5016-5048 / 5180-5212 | 1.47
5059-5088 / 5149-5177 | 1.10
